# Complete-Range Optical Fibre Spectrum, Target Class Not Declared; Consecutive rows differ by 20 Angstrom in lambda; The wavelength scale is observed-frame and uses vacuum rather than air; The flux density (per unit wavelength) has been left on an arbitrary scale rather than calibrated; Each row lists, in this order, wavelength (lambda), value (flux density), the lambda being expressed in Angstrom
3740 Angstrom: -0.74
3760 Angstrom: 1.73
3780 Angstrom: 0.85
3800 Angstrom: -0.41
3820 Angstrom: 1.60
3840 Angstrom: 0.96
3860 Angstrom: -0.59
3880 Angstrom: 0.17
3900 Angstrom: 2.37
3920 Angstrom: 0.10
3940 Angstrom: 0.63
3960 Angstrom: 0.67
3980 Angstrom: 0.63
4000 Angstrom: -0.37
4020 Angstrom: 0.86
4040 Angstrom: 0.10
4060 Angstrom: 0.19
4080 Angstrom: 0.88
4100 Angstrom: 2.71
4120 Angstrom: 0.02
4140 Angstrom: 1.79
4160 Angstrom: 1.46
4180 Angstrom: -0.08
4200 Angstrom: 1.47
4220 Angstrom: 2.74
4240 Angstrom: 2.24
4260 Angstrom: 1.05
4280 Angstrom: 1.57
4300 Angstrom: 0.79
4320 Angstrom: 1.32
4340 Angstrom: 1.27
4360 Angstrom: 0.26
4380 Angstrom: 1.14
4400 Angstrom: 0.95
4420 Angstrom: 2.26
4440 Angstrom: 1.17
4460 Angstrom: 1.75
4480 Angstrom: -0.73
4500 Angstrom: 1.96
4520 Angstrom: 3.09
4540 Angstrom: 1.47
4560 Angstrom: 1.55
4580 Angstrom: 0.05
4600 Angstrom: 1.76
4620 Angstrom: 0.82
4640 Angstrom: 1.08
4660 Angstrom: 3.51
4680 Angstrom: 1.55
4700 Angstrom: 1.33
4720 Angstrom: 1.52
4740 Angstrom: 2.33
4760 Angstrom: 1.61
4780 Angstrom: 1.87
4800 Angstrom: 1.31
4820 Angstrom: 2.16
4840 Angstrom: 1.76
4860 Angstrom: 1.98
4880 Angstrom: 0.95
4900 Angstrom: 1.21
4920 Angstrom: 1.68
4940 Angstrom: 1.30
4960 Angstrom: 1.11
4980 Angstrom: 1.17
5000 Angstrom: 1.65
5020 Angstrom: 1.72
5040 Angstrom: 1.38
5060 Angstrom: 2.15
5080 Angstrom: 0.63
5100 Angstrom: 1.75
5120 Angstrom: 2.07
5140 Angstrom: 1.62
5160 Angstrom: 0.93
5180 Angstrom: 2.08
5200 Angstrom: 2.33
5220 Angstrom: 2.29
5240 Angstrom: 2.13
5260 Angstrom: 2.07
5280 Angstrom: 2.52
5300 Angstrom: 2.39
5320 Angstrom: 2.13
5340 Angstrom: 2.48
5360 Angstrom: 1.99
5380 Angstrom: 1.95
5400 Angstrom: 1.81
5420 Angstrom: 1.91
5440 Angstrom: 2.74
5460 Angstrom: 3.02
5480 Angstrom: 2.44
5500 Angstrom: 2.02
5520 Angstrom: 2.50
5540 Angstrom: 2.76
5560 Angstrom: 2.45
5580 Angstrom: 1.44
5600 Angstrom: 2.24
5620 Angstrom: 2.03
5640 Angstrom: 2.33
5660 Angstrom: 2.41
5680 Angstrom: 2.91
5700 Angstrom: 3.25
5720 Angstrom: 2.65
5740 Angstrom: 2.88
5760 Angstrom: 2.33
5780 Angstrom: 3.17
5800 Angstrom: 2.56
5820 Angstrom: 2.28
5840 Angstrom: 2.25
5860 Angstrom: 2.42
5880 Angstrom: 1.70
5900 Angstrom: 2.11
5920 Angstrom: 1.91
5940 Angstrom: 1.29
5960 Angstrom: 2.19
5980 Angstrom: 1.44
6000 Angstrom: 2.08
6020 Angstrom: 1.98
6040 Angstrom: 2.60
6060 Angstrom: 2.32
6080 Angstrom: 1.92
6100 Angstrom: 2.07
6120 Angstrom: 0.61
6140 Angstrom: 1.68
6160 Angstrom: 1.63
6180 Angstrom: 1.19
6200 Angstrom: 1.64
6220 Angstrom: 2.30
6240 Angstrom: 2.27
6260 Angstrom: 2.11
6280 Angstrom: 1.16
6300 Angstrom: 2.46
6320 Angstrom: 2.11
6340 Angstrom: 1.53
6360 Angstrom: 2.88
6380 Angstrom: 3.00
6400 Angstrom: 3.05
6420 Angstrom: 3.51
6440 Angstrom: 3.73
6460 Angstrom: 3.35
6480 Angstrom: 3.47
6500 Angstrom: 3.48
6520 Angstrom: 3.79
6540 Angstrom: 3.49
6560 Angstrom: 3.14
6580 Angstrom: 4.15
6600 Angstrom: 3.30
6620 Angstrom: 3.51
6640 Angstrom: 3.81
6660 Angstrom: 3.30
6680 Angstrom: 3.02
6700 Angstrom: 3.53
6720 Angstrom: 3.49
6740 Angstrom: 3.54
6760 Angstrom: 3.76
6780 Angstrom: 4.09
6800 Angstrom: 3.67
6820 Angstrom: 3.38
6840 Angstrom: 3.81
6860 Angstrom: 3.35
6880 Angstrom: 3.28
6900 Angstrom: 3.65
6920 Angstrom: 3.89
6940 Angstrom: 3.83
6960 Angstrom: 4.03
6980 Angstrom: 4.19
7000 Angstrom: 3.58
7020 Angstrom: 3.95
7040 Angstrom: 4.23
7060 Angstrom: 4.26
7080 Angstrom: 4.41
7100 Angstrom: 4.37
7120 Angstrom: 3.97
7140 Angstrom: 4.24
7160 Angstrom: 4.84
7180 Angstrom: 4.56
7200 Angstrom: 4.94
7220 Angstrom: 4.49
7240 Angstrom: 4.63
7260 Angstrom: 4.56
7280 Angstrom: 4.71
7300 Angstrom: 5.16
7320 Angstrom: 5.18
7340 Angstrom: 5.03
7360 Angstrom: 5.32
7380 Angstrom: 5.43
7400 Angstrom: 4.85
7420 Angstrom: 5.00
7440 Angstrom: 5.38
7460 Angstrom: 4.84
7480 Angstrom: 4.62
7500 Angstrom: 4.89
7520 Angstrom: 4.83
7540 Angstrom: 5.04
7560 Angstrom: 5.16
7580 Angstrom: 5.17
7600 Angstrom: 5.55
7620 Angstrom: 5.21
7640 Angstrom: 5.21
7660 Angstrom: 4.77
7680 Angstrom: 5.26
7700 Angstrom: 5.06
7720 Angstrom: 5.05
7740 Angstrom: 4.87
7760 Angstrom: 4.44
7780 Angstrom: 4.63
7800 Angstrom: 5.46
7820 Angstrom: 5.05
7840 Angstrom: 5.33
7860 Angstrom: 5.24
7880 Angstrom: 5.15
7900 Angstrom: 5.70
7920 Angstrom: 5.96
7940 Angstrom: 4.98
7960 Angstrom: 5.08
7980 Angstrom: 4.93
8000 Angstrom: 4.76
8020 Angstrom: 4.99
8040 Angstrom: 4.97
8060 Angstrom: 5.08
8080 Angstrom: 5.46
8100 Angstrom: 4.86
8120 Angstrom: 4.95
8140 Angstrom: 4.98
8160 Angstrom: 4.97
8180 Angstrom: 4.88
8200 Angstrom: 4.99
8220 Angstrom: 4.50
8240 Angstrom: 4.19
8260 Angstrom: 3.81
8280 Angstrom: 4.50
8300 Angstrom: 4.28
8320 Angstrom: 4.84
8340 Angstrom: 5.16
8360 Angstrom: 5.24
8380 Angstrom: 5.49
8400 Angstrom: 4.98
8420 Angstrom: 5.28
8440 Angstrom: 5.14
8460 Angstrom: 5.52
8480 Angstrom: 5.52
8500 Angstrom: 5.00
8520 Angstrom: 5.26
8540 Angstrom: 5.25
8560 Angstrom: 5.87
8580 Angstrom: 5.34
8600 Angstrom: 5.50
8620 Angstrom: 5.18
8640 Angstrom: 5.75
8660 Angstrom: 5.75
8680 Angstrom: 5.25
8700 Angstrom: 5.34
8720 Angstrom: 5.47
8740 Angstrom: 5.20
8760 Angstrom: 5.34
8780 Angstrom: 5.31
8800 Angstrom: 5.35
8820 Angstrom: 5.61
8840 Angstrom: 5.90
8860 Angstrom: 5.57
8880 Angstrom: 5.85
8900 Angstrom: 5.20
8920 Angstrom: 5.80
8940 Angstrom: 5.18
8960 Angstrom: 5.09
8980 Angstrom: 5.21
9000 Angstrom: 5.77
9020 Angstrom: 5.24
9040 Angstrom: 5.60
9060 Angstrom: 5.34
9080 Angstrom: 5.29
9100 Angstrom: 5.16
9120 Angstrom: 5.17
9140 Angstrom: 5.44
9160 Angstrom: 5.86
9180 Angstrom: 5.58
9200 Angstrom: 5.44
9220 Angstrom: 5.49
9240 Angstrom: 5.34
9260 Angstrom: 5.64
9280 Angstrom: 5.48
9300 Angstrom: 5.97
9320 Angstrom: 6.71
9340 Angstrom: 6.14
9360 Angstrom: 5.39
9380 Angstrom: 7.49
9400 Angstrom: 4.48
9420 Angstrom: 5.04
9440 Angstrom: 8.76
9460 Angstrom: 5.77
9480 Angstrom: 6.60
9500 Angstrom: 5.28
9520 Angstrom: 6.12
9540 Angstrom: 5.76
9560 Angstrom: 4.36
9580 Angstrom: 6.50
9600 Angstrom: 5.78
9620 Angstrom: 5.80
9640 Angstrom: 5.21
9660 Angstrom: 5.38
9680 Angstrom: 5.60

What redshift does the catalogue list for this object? 0.596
